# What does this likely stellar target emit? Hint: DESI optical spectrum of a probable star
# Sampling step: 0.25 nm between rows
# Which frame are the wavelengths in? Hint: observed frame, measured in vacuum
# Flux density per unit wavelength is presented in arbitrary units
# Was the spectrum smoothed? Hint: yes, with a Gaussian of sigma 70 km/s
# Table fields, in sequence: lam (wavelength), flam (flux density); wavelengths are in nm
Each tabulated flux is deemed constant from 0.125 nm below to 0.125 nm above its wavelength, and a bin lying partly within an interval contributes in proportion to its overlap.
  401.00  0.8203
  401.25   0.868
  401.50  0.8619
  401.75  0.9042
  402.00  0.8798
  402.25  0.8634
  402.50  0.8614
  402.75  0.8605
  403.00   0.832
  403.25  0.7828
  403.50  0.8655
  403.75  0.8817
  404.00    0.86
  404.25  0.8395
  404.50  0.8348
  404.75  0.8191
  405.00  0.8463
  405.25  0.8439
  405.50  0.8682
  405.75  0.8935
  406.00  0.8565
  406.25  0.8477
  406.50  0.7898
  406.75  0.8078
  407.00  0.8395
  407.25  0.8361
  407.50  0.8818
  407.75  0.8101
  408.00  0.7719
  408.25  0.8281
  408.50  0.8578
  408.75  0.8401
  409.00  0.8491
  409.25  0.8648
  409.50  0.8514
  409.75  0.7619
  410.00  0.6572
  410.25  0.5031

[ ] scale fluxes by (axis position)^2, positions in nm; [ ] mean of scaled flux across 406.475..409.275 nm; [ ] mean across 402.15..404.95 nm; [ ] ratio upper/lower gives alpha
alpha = 1.0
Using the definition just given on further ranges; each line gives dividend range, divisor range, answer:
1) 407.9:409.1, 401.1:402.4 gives 0.98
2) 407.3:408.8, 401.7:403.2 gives 0.99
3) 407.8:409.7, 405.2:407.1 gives 1.00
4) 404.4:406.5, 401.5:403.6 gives 1.00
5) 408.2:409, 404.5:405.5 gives 1.02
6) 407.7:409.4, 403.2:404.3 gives 1.00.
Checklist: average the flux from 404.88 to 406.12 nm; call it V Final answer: 0.862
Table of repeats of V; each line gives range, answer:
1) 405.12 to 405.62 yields 0.856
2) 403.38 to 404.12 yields 0.869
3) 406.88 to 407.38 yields 0.838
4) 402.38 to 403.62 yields 0.84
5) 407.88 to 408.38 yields 0.801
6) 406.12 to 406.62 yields 0.819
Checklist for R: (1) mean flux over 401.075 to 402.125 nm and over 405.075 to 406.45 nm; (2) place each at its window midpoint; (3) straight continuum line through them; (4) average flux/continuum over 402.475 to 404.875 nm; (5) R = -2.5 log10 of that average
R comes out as 0.030 mag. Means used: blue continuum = 0.876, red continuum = 0.857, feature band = 0.843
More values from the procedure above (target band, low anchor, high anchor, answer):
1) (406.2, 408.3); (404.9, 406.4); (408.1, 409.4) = 0.04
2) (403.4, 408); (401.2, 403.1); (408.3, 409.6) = 0.02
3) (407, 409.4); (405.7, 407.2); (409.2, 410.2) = -0.06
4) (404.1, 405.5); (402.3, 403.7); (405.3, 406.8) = 0.01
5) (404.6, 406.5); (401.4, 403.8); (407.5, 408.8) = -0.01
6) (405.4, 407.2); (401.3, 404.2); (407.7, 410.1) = -0.01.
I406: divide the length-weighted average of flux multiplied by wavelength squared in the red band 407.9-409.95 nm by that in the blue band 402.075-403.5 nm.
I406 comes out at 1.00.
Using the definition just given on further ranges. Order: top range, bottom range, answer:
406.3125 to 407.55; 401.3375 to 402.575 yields 0.97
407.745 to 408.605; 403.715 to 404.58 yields 0.98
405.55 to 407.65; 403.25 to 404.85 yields 1.01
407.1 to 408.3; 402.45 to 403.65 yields 1.01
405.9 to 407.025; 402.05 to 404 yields 0.99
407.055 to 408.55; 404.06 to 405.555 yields 1.00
